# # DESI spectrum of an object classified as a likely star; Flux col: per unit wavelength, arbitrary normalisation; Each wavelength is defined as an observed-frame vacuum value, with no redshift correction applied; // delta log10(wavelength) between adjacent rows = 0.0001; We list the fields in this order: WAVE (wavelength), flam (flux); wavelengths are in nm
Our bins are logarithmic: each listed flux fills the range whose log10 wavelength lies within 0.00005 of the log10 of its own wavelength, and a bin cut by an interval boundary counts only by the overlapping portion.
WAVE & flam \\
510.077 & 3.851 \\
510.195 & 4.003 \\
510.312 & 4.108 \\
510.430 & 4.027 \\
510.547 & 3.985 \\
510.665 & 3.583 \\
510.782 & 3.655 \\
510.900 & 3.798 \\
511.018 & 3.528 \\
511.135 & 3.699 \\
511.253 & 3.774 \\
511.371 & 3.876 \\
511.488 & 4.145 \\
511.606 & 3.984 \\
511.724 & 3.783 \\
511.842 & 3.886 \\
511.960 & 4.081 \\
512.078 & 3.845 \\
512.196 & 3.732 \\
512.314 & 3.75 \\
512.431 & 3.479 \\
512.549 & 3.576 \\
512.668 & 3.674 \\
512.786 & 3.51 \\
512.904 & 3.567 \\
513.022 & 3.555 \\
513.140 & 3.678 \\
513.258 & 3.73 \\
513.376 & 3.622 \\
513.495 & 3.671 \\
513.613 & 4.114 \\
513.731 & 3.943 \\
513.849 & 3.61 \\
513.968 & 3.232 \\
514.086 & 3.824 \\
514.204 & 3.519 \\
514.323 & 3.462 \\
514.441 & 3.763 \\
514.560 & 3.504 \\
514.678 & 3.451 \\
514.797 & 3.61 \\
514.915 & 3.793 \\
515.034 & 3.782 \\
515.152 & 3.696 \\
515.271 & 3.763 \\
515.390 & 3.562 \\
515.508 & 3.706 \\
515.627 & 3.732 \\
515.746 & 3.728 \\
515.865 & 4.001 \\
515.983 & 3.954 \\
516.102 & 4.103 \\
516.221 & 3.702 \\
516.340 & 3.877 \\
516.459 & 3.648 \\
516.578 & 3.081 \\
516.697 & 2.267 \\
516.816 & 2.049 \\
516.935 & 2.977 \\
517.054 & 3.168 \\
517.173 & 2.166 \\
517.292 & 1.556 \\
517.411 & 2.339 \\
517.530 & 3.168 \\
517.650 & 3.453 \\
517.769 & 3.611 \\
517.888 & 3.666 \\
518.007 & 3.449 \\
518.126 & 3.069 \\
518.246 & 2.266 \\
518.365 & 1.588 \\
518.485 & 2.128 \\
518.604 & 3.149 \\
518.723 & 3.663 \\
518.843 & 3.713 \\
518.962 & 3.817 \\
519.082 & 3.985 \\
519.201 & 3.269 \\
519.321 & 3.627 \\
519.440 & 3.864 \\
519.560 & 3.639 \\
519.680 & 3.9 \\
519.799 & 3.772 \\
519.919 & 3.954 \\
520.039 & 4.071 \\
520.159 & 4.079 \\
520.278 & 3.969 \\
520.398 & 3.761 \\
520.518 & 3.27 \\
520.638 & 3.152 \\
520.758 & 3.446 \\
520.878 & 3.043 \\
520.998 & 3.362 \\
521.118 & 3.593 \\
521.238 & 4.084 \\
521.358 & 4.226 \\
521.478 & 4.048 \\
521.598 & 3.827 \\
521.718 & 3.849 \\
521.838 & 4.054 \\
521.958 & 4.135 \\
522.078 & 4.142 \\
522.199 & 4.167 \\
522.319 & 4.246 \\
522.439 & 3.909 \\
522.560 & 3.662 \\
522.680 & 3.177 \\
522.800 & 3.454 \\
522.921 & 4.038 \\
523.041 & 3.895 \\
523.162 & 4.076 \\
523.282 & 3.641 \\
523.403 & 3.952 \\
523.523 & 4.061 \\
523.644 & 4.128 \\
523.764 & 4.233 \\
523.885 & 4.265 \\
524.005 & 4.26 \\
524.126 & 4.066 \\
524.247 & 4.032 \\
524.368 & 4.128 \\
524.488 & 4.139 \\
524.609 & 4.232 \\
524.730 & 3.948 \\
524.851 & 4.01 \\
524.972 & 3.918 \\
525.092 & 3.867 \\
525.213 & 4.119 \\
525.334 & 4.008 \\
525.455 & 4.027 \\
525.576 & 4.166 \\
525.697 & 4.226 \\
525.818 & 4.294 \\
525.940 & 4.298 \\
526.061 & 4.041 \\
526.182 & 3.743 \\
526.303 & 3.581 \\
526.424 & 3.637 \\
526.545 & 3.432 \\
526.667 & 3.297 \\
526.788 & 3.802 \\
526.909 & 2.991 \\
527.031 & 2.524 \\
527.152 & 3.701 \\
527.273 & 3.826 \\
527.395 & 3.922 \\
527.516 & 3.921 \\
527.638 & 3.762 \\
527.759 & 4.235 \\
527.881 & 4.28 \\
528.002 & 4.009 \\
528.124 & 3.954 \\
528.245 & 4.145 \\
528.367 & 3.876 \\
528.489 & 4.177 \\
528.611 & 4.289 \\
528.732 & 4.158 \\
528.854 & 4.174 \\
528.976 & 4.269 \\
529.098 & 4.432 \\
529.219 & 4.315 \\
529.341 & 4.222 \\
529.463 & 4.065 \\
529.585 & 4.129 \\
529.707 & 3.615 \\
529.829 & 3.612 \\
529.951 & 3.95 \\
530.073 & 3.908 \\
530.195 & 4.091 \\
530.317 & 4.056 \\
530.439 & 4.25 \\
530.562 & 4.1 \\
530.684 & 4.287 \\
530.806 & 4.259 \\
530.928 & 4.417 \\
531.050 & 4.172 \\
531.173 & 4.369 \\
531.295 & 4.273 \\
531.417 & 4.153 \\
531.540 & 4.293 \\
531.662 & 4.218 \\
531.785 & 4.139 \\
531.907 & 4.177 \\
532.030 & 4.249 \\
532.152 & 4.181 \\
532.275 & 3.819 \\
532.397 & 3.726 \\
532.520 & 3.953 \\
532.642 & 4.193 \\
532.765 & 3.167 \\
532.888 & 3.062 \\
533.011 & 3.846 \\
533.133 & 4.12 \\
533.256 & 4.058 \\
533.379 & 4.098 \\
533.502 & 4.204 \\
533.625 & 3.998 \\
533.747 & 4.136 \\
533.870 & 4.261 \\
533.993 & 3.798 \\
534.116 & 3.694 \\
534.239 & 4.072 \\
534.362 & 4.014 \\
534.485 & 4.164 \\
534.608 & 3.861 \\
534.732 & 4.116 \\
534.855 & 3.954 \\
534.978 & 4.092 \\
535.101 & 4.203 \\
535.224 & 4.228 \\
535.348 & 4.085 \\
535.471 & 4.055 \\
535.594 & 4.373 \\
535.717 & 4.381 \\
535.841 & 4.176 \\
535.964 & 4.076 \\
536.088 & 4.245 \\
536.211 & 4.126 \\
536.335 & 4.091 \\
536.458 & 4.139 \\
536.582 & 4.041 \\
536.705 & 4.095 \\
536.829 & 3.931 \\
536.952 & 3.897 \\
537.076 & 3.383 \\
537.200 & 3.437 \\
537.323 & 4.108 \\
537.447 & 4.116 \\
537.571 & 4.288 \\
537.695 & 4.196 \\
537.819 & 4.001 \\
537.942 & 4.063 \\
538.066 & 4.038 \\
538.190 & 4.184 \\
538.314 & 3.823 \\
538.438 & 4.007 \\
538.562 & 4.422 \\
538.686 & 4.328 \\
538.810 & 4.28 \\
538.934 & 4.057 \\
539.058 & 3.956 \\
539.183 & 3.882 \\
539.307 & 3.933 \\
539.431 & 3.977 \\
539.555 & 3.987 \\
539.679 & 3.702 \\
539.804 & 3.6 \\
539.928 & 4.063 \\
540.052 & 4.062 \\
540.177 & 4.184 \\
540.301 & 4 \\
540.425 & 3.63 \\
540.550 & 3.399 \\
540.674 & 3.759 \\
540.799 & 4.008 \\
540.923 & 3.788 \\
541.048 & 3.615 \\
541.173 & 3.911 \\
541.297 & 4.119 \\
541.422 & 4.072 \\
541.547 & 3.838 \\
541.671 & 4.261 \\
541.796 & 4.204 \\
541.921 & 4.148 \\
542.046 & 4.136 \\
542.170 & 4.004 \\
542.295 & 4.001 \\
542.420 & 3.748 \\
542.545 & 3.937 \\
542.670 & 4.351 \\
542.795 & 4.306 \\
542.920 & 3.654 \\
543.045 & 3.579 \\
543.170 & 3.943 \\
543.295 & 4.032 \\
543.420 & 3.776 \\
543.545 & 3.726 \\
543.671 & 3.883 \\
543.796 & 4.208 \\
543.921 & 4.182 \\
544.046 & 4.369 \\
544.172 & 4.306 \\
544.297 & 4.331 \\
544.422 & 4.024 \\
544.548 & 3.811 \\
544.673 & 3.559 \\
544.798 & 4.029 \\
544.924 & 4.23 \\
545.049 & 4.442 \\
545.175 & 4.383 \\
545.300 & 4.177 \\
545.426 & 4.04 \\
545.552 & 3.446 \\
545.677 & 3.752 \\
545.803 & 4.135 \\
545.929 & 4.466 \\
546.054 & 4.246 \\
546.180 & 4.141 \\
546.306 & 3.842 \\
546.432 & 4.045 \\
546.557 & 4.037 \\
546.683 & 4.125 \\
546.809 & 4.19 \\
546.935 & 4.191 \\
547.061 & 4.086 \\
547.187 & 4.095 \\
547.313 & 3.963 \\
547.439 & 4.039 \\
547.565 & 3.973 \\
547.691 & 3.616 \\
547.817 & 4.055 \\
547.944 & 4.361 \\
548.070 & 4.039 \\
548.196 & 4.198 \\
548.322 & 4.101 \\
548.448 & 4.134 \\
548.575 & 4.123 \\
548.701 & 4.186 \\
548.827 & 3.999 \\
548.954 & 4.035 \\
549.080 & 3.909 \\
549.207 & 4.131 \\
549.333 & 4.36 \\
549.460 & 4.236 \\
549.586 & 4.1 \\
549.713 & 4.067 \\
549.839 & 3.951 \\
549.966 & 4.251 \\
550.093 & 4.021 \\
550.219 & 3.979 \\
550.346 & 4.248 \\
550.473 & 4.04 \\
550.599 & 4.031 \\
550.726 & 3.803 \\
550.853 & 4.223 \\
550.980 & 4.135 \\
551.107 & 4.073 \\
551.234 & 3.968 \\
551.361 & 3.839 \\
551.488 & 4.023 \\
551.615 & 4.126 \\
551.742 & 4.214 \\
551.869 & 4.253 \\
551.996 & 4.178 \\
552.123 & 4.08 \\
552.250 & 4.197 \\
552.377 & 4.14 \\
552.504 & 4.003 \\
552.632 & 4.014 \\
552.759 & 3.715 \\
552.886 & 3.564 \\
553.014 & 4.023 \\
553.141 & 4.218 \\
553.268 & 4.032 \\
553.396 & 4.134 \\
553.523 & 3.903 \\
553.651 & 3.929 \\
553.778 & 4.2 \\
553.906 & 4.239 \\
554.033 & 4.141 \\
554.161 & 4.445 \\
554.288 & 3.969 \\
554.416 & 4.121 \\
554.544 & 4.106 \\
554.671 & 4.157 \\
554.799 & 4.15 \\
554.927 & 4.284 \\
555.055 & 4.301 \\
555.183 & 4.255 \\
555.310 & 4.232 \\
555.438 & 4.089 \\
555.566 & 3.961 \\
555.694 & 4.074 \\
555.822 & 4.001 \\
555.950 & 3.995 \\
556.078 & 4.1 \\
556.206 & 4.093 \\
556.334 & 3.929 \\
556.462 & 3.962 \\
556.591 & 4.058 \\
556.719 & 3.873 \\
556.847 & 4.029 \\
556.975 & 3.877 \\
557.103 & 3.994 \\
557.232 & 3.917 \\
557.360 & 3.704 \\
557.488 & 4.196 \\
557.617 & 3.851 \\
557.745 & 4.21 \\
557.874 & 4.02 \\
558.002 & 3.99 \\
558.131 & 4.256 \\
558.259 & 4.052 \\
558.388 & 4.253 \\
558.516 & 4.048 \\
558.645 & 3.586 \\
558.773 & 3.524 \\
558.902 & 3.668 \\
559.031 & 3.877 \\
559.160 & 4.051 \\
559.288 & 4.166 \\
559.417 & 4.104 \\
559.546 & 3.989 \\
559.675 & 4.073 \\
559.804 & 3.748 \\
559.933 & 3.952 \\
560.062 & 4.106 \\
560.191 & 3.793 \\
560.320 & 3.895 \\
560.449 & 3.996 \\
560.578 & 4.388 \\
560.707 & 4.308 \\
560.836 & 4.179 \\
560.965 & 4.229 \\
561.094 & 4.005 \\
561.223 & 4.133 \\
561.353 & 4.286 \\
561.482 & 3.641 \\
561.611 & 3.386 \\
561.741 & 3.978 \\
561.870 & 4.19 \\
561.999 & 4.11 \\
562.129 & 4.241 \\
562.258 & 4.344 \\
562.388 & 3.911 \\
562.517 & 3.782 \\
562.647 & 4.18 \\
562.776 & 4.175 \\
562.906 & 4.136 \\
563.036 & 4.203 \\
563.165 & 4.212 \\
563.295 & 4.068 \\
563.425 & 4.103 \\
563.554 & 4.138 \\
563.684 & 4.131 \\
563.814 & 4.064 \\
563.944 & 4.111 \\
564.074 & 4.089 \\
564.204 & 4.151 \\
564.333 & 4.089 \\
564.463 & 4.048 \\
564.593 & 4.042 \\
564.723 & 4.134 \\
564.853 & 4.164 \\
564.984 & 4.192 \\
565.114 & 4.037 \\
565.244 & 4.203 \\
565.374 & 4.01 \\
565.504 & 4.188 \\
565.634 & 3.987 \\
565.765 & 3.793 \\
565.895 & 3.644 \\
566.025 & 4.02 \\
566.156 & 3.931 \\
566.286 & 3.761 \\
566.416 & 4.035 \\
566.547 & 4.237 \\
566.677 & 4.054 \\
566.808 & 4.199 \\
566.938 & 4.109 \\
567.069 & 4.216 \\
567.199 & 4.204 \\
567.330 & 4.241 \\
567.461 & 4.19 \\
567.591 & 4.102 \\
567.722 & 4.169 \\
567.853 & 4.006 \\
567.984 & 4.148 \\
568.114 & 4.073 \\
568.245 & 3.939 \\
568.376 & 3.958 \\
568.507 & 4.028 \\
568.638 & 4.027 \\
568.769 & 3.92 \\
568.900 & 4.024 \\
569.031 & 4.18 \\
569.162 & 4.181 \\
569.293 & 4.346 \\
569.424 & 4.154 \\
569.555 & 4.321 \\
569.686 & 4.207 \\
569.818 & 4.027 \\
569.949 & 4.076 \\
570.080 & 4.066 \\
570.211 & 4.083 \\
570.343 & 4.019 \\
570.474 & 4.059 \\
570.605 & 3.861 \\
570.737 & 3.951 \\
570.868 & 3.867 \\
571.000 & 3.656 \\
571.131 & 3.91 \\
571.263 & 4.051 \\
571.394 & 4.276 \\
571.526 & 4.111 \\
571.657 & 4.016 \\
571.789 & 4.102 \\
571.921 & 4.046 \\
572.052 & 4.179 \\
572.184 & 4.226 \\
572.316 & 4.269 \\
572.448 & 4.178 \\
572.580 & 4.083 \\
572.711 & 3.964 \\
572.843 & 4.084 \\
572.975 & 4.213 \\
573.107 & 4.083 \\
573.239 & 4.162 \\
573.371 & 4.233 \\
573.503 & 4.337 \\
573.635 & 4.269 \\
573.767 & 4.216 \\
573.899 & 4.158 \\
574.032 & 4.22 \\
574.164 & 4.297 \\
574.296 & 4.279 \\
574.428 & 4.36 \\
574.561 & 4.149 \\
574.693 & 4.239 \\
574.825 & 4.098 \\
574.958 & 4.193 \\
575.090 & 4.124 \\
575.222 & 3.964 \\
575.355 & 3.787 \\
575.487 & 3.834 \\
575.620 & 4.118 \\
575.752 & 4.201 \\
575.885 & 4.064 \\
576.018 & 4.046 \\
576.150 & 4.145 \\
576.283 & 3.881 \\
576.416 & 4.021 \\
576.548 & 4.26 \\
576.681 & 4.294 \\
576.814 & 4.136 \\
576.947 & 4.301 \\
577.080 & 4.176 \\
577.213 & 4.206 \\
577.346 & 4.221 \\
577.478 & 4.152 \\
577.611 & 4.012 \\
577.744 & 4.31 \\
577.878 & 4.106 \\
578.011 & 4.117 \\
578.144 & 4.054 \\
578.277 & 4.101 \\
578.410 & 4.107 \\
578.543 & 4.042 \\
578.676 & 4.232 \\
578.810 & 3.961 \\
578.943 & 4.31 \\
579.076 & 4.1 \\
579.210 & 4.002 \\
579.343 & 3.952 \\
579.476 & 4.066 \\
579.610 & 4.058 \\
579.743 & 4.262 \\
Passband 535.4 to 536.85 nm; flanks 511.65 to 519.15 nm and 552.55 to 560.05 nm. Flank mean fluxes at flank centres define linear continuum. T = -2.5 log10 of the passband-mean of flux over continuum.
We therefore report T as -0.115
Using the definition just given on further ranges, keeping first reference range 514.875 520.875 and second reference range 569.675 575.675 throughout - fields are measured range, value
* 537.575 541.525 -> -0.088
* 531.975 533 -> -0.066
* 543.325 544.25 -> -0.097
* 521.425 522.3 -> -0.178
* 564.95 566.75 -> 0.002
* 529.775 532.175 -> -0.172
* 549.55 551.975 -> -0.072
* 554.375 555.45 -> -0.089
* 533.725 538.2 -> -0.124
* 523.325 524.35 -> -0.189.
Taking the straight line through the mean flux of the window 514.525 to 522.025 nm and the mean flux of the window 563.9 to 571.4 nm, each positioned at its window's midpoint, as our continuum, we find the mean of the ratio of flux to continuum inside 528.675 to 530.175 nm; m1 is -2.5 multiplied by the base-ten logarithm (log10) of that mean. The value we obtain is -0.13 mag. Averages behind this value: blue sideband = 3.46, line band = 4.07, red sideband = 4.06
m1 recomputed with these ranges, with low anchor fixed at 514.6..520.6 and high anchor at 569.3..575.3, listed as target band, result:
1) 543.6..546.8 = -0.09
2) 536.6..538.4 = -0.09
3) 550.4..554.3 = -0.06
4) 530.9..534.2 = -0.12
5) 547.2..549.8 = -0.08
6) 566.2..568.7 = -0.01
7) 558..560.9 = -0.01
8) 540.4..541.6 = -0.03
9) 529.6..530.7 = -0.12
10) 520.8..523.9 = -0.13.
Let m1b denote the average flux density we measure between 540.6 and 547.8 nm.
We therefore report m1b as 4.02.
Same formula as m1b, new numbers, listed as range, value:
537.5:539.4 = 4.09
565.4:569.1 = 4.05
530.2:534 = 4.07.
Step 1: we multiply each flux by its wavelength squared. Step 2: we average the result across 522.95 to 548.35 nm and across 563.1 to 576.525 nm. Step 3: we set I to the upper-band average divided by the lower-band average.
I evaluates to 1.2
